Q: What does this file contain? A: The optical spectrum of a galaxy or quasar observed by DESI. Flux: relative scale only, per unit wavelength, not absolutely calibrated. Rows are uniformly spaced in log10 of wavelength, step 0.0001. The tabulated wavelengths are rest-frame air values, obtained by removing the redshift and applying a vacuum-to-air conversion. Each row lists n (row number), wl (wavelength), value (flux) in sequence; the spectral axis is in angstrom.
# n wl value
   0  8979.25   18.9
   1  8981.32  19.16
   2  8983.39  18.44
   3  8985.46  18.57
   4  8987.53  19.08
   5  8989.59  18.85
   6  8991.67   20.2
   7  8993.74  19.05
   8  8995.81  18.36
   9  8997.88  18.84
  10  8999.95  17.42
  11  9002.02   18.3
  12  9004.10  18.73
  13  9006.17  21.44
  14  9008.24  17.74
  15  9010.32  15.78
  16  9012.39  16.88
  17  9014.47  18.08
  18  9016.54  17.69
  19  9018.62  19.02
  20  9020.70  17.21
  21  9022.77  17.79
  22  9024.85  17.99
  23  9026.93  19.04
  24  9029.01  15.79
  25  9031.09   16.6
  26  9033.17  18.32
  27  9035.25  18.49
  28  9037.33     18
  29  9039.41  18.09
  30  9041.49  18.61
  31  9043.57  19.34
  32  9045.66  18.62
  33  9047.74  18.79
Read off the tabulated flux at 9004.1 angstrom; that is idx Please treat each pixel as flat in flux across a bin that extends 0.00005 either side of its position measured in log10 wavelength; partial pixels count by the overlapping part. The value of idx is 18.73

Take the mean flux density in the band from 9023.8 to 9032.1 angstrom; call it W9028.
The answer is 17.3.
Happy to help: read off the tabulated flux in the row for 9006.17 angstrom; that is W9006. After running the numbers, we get 21.44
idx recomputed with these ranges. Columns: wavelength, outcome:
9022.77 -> 17.79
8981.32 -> 19.16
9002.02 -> 18.3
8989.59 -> 18.85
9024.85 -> 17.99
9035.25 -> 18.49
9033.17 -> 18.32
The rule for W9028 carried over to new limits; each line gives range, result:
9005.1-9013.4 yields 18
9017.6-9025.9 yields 18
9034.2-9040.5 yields 18.2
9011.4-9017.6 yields 17.6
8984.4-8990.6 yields 18.9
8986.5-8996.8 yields 19.1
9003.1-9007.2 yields 20.1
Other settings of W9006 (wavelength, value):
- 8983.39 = 18.44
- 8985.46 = 18.57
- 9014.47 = 18.08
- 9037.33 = 18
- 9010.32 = 15.78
